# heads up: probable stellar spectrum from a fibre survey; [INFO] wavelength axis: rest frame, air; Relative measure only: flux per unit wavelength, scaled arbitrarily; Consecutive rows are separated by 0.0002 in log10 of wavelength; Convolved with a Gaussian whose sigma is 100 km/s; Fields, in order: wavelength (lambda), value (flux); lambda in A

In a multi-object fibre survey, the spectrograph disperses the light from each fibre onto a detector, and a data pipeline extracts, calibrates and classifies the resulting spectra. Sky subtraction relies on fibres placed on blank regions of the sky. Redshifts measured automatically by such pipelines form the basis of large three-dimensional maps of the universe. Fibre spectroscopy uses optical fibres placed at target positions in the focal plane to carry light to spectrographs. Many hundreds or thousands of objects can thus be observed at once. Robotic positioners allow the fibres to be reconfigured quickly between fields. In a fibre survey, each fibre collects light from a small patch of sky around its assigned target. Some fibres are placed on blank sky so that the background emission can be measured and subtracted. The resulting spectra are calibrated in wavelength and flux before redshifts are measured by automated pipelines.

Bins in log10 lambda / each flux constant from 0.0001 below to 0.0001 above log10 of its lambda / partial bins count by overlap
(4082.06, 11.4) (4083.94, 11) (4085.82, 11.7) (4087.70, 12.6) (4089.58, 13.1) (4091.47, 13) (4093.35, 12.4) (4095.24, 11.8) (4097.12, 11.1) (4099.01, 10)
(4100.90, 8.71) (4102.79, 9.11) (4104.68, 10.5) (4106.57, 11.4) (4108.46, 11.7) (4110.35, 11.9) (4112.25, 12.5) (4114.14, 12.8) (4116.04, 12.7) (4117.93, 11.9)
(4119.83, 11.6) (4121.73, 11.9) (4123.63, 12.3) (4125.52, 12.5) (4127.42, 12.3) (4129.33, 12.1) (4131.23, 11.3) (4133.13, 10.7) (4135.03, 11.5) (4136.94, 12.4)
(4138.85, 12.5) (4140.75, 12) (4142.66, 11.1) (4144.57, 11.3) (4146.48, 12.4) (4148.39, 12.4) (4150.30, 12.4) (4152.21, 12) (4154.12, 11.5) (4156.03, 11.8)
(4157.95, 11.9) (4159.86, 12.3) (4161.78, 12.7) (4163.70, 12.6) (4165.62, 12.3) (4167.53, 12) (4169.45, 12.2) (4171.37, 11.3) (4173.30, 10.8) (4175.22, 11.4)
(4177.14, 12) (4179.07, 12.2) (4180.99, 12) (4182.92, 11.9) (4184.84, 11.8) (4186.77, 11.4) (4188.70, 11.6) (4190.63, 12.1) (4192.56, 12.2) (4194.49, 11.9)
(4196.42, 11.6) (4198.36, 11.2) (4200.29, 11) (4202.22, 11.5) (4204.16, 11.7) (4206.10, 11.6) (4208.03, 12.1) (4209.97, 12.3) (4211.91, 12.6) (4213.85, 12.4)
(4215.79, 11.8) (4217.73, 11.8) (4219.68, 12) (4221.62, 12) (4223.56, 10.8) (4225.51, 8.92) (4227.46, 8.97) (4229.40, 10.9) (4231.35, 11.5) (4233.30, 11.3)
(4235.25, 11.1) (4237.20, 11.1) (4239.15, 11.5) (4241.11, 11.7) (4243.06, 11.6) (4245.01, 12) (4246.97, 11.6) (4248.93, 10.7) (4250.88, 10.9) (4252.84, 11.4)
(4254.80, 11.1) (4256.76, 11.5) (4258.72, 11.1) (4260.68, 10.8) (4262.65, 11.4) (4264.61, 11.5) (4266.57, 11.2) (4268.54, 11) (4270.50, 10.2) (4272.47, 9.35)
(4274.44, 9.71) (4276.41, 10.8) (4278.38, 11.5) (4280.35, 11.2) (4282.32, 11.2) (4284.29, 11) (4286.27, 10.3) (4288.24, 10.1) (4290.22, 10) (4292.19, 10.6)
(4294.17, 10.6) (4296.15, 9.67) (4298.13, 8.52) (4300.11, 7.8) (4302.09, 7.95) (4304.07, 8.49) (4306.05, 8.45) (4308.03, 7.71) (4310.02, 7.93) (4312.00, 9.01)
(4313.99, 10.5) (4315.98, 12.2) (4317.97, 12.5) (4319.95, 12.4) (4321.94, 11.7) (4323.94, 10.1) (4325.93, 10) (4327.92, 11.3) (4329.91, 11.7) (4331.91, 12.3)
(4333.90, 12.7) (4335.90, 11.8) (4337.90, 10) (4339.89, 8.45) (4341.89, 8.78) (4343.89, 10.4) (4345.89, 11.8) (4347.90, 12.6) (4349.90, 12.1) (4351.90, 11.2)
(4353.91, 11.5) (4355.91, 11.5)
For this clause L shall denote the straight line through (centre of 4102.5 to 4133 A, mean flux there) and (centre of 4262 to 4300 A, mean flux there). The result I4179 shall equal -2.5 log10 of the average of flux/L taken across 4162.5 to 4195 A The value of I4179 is -0.05 mag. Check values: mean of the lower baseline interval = 11.8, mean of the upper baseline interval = 10.4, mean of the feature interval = 11.9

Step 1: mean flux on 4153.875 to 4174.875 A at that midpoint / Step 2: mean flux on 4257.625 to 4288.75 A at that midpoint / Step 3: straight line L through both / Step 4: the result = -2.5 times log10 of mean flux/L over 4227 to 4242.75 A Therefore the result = 0.01 mag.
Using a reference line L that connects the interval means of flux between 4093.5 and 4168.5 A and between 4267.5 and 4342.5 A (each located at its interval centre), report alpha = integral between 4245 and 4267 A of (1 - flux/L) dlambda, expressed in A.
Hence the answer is -1.1 A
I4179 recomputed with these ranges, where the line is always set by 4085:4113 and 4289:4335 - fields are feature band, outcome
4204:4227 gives -0.083 mag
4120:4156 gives -0.067 mag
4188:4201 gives -0.077 mag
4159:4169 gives -0.123 mag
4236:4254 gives -0.080 mag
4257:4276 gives -0.028 mag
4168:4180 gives -0.064 mag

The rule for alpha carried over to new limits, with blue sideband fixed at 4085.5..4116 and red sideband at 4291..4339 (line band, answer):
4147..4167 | -1.8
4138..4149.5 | -0.7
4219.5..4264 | -1.8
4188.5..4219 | -2.6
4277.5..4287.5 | -0.5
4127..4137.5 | -0.3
